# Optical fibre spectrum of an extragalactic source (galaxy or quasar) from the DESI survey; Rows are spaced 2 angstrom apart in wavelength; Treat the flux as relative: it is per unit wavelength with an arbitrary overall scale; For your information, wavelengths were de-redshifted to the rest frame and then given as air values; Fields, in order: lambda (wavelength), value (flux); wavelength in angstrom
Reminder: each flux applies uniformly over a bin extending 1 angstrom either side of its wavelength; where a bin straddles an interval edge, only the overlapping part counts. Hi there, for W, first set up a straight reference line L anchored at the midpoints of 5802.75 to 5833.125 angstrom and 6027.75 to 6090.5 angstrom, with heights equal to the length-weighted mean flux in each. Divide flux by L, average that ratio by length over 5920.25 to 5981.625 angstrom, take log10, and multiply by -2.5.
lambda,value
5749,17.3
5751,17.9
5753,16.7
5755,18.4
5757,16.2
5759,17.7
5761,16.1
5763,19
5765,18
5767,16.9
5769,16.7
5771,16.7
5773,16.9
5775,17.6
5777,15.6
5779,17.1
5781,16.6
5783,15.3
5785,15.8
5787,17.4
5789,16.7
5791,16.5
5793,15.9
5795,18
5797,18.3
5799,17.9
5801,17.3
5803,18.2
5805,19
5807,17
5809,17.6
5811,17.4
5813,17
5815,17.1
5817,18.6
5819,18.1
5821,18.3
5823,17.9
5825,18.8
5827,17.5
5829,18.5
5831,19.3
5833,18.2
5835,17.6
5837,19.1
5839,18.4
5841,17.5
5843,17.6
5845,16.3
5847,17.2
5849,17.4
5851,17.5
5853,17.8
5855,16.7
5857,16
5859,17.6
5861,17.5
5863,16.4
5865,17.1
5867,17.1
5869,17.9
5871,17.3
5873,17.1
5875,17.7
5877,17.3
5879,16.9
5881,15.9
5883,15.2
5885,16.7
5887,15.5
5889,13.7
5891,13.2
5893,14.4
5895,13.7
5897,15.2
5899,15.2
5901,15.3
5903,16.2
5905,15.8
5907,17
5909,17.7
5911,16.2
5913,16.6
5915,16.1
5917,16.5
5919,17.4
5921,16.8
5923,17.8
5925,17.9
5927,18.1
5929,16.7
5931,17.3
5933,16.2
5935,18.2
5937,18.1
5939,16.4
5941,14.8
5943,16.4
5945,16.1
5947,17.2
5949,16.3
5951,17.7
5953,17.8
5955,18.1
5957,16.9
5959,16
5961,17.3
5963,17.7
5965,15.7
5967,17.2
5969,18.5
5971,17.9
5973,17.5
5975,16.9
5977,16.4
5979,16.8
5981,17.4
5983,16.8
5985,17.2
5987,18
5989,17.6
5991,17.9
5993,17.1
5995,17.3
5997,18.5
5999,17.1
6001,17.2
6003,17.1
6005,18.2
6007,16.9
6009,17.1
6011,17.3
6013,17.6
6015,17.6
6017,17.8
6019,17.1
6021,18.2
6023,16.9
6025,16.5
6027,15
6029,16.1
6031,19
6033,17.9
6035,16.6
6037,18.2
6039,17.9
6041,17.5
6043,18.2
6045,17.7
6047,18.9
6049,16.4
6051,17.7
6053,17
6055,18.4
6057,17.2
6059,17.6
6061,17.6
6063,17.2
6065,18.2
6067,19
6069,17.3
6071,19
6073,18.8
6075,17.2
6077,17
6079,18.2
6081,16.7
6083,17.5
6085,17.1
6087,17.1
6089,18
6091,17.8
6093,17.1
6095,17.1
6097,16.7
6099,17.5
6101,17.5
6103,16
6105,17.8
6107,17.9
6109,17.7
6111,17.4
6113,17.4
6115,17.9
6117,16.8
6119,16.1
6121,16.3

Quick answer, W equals 0.05 mag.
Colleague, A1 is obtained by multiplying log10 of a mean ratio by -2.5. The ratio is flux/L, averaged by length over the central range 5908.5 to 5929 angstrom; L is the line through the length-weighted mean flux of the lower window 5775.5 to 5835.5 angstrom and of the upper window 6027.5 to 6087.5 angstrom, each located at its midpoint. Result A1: 0.030 mag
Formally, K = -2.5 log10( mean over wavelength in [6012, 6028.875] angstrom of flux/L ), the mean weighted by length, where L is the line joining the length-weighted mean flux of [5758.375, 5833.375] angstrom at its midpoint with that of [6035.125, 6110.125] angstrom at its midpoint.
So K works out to 0.033 mag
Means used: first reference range 17.4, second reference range 17.6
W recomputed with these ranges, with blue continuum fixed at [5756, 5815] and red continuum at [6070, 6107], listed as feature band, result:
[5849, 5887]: 0.02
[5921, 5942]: 0.01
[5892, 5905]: 0.15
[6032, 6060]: -0.02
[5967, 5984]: 0.00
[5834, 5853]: -0.03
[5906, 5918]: 0.04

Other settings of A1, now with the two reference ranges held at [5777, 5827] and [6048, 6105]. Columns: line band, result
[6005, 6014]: 0.01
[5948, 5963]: 0.02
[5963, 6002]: 0.01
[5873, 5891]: 0.09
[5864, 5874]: 0.01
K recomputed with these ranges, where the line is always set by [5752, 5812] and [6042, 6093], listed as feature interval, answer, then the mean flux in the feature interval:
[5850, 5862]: 0.007 mag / 17.2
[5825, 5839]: -0.070 mag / 18.4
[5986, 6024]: 0.005 mag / 17.5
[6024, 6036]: 0.049 mag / 16.8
